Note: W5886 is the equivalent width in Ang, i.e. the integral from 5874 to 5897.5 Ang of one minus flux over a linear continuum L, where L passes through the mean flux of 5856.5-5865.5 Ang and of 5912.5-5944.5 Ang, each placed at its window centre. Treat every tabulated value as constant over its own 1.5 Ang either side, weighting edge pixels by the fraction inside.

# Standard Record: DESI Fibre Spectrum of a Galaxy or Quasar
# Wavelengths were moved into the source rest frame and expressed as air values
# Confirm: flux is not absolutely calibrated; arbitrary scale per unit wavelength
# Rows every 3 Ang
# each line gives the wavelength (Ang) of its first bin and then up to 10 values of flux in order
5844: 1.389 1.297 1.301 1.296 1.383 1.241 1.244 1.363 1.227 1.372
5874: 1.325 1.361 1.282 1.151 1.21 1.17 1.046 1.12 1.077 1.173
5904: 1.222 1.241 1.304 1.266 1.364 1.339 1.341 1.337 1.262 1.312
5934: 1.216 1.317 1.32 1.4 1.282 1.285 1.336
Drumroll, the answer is 1.8 Ang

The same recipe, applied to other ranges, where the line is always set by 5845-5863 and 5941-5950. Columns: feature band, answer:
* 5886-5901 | 2.2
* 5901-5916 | 0.6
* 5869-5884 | 0.0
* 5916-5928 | -0.1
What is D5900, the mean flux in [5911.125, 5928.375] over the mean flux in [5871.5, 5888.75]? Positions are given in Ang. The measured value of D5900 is 1.04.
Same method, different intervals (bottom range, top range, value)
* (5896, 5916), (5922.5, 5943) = 1.07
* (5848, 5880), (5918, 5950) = 1.00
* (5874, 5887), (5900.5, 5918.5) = 1.01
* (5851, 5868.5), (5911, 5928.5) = 1.02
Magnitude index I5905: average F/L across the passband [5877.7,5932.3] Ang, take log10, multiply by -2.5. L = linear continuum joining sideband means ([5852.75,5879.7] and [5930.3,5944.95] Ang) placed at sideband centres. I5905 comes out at 0.06 mag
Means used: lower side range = 1.31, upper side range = 1.31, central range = 1.24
